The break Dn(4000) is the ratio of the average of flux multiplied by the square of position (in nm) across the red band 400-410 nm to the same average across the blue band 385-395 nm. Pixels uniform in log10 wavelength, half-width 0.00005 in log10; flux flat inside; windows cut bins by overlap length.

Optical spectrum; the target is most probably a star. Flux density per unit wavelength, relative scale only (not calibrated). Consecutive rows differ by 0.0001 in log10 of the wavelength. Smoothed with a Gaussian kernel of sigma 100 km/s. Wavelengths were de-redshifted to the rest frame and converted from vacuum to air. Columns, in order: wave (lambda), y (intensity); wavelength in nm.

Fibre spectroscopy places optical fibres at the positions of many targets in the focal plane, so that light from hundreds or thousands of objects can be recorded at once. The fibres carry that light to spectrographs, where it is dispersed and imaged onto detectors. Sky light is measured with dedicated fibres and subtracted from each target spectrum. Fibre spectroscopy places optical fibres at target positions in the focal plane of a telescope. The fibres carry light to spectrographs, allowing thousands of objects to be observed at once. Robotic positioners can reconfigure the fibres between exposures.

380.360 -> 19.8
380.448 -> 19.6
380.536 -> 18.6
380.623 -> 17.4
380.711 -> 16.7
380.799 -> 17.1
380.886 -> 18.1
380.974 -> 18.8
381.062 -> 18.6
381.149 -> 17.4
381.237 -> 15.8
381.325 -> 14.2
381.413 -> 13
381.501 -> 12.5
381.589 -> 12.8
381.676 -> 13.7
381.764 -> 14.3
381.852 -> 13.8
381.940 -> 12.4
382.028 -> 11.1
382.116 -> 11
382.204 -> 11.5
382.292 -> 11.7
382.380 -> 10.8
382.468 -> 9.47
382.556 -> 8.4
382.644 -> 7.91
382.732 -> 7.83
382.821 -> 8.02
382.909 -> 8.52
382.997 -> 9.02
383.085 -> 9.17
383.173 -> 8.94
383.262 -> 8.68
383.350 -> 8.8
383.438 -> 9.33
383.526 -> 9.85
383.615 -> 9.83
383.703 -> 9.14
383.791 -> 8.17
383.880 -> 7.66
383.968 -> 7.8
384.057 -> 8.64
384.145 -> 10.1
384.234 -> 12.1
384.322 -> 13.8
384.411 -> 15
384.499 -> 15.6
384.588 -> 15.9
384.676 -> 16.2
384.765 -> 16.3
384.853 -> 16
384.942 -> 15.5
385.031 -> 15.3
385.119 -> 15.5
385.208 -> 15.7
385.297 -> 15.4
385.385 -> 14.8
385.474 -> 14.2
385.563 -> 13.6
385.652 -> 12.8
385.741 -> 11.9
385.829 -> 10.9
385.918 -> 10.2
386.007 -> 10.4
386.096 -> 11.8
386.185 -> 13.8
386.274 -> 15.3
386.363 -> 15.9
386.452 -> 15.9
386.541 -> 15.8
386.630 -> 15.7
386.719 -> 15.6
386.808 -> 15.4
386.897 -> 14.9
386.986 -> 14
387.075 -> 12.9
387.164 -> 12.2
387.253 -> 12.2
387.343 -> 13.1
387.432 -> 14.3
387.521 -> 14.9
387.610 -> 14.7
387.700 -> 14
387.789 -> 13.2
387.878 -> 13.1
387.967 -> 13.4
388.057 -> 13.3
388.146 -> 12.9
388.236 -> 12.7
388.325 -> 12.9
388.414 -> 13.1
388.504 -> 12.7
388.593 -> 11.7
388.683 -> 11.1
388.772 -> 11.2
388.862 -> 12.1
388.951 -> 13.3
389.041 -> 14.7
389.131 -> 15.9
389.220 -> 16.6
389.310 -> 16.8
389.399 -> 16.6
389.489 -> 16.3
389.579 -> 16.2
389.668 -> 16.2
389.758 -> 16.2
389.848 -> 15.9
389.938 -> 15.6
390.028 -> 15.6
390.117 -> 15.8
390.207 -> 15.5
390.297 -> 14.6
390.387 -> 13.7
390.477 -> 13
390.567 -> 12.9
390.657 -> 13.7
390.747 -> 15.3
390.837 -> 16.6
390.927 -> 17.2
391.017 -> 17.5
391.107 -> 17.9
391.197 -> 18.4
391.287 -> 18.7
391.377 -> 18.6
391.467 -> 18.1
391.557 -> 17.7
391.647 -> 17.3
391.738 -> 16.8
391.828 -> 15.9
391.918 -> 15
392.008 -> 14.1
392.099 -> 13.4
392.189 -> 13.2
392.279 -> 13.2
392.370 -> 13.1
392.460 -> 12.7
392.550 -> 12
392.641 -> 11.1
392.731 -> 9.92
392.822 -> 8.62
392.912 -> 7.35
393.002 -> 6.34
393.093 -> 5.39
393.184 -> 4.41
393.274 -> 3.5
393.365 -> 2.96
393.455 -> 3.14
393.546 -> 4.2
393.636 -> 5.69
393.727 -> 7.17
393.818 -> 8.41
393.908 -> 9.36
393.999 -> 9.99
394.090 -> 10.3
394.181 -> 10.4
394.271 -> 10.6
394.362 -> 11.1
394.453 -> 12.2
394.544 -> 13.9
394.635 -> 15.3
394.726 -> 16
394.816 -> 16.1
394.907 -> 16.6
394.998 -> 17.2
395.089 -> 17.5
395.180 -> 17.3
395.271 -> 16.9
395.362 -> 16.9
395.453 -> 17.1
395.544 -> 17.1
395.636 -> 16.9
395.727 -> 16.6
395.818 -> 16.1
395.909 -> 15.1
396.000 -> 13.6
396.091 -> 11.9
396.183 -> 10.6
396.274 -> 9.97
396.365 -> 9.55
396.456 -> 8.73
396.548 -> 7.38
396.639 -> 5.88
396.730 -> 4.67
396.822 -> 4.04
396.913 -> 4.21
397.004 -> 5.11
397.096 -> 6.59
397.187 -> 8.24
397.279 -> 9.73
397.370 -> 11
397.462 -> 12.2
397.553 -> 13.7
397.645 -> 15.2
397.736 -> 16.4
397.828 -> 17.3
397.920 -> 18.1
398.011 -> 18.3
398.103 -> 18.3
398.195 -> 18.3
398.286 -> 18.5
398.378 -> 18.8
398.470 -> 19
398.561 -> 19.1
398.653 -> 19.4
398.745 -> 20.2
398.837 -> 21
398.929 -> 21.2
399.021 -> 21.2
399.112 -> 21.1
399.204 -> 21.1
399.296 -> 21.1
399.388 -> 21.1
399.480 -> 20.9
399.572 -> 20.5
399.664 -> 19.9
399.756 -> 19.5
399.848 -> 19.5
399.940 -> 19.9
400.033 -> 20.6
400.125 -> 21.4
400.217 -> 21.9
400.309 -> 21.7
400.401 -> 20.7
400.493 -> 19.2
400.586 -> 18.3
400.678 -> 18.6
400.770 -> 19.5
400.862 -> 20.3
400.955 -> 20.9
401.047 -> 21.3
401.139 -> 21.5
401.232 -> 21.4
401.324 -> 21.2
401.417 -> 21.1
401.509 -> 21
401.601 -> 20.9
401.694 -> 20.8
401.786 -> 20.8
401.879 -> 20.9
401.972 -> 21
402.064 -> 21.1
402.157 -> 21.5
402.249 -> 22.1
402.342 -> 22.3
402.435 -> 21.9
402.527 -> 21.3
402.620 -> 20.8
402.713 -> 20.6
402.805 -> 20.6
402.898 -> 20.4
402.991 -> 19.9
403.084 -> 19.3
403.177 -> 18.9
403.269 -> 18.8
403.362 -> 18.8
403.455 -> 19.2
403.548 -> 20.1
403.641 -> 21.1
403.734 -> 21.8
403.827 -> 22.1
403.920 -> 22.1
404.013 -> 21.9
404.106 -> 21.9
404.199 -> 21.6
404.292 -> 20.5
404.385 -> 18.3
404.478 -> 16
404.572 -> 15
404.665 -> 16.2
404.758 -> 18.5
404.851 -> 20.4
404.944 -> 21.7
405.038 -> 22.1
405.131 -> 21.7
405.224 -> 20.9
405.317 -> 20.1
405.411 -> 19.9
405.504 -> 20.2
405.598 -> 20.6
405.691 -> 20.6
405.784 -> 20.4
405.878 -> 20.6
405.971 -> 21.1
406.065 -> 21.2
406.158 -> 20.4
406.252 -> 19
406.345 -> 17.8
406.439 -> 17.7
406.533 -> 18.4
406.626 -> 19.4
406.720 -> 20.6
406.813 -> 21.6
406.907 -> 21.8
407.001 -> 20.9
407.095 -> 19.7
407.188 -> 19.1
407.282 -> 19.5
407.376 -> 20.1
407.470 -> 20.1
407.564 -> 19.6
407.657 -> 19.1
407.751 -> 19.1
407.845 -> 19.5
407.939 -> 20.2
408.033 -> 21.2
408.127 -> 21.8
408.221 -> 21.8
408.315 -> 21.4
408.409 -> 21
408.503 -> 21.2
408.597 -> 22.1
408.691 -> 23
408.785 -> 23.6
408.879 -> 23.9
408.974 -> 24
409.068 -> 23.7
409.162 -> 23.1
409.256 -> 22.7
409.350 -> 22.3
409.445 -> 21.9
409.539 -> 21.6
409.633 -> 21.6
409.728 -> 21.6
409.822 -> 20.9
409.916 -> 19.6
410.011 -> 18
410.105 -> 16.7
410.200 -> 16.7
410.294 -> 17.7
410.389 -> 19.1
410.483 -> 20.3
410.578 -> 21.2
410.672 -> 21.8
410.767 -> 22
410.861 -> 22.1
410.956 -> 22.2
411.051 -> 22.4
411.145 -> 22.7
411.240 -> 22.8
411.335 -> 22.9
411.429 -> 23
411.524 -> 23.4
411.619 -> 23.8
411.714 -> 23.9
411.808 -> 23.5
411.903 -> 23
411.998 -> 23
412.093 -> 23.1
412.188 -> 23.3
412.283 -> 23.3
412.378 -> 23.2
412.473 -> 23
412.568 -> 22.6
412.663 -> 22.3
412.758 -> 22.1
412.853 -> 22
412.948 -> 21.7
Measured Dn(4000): 1.68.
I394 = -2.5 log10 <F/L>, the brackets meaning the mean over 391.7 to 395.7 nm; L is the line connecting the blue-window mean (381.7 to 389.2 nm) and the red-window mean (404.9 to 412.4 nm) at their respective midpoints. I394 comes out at 0.310 mag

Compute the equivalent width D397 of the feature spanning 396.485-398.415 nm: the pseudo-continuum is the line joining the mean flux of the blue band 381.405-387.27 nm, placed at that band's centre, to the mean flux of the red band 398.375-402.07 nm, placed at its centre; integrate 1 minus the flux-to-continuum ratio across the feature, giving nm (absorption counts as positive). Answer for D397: 0.729 nm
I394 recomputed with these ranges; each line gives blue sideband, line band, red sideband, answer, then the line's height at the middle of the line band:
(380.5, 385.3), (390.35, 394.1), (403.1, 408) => 0.28 mag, 15.6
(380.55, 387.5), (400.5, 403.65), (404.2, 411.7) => -0.10 mag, 18.8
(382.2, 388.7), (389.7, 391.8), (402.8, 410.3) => -0.12 mag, 14.4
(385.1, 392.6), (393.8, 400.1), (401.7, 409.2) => 0.17 mag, 17.5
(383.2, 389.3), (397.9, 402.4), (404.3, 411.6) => -0.14 mag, 17.9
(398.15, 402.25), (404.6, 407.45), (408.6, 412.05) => 0.06 mag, 21.2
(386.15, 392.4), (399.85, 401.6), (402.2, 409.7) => -0.10 mag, 18.8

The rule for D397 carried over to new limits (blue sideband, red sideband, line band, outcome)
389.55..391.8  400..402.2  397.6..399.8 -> 0.03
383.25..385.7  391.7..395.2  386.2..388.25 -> -0.34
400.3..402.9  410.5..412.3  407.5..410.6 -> 0.19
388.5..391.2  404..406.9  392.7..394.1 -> 0.83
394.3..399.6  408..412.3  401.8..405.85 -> -0.40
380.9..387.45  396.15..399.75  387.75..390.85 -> -0.18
